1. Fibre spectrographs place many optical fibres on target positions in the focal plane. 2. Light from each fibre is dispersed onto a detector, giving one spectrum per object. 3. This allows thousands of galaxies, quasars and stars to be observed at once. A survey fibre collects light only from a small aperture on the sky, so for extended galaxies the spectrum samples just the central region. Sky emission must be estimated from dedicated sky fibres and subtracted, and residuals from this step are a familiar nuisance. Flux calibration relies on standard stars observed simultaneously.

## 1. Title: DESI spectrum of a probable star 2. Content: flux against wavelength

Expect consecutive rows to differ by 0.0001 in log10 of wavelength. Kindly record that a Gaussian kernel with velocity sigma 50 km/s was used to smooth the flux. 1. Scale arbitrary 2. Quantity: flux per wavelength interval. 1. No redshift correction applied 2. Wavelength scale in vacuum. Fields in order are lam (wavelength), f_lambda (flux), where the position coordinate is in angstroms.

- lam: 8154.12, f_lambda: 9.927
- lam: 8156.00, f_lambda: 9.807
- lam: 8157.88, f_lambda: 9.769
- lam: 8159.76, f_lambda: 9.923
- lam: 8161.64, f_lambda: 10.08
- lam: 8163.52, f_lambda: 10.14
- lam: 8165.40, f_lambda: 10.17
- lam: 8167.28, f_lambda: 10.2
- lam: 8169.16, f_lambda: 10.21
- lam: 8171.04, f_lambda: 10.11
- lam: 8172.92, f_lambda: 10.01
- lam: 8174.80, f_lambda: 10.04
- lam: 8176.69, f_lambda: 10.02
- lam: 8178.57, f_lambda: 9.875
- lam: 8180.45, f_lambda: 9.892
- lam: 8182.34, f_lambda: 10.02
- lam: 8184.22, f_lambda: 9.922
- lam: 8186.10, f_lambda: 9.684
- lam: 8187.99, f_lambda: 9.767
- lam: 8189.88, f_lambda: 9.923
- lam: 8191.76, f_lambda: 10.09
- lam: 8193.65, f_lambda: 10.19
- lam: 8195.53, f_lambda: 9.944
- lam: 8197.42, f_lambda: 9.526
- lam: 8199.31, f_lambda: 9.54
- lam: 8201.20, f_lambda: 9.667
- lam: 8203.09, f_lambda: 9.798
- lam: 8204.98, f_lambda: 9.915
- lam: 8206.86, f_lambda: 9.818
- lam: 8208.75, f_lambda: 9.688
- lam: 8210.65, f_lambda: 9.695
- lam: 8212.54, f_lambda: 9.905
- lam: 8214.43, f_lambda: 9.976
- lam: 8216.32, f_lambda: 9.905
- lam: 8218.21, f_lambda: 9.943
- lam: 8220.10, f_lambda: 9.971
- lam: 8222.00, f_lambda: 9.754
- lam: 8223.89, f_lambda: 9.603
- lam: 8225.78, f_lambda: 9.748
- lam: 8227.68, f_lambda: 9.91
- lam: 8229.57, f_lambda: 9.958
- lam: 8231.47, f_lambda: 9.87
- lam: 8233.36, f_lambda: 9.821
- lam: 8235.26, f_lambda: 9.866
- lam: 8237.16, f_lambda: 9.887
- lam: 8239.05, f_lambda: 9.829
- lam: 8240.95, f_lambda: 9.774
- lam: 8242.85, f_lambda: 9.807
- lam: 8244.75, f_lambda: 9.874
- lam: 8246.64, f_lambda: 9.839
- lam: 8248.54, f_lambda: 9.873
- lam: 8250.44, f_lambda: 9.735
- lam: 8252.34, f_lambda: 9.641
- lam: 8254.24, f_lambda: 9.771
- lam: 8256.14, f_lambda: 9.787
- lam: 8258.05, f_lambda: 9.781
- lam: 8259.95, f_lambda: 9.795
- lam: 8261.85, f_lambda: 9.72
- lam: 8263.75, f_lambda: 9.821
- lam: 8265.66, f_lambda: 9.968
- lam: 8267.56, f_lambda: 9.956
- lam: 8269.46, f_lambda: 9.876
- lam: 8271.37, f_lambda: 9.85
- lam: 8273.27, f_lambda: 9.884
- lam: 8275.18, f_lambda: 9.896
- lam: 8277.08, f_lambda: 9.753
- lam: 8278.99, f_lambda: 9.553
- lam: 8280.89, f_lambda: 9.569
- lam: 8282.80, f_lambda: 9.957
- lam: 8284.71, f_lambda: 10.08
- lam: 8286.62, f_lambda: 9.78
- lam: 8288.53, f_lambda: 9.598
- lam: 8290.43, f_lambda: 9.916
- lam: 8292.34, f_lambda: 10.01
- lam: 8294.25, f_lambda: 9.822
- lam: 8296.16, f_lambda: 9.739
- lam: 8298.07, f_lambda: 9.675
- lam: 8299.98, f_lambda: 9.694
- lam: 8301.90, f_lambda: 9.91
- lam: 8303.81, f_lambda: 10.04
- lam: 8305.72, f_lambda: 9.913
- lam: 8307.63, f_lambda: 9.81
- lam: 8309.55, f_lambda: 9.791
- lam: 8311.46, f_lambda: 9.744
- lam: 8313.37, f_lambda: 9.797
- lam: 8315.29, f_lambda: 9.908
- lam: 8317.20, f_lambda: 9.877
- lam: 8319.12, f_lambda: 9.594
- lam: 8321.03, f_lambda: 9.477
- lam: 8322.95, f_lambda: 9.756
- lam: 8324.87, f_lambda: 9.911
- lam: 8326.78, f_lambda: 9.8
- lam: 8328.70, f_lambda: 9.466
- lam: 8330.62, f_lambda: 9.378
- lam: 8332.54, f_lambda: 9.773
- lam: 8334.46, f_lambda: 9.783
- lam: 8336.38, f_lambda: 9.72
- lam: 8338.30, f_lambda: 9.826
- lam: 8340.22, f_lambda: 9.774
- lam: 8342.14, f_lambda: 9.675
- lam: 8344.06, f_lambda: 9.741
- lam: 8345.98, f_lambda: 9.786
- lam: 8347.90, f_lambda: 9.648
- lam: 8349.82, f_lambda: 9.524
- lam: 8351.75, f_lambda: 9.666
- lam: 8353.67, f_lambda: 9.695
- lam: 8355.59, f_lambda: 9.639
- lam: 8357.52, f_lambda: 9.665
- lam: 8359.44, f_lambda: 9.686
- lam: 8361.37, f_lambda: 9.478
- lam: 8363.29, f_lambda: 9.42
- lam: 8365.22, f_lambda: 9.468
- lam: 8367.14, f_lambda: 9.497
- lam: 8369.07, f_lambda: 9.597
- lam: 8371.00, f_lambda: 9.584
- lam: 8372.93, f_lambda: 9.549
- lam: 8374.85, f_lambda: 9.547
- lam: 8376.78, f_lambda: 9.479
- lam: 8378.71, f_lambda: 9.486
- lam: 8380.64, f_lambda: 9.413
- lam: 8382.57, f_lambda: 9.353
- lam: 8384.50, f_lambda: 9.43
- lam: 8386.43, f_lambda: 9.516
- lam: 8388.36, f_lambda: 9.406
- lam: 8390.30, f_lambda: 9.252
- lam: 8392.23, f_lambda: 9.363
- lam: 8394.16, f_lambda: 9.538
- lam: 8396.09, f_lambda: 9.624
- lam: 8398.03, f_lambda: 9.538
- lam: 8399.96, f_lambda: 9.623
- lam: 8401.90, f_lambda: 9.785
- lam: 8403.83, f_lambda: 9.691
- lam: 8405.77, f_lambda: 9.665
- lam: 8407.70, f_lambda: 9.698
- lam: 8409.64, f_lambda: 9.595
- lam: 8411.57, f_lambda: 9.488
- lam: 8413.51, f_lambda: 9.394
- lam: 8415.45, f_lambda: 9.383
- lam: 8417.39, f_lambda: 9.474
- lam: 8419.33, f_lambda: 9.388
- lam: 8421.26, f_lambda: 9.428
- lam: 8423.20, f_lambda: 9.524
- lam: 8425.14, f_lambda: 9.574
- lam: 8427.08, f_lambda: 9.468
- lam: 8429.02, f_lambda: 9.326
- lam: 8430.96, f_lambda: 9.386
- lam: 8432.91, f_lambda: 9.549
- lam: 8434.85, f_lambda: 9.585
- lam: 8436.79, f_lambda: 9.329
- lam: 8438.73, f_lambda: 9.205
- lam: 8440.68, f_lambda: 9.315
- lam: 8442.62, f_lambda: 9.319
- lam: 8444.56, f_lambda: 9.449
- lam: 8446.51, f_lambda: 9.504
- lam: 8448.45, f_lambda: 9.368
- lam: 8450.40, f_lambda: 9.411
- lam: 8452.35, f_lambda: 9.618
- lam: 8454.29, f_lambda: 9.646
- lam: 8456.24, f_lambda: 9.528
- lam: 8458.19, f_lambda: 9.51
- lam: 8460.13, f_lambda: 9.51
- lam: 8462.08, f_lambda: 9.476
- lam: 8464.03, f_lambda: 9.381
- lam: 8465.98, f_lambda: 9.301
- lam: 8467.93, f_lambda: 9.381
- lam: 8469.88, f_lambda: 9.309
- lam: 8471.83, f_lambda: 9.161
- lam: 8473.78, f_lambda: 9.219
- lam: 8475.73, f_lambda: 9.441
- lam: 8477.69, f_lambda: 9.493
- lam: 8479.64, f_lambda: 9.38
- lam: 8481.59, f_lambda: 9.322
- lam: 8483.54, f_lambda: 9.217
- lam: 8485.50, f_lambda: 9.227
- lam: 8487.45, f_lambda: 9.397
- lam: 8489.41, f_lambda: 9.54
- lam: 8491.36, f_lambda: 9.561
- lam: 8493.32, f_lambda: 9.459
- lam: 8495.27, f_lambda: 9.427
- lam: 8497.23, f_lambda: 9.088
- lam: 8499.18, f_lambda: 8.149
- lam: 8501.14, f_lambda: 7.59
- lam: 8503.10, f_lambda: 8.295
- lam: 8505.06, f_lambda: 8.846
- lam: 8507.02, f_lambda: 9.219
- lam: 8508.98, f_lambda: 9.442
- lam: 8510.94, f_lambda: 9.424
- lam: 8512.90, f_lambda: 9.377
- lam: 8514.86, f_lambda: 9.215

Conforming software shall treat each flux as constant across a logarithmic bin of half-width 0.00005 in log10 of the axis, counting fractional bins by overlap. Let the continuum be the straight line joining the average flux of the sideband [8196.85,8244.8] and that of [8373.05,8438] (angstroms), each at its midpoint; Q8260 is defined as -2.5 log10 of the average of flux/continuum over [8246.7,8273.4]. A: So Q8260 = -0.01 mag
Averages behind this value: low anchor 9.81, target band 9.82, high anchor 9.49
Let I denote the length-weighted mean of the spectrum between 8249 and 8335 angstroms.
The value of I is 9.79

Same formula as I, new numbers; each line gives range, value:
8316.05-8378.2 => 9.64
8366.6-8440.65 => 9.49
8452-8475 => 9.42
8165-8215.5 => 9.91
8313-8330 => 9.72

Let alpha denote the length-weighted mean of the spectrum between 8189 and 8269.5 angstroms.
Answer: 9.83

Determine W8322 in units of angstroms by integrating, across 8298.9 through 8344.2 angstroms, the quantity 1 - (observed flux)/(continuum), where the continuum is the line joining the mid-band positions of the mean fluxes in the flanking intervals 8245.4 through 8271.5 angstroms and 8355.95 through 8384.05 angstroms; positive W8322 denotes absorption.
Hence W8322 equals -0.5 angstroms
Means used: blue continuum 9.82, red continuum 9.52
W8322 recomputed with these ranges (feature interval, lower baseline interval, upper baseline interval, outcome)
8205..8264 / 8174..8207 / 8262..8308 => 0.2 angstroms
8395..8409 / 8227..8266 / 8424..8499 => -0.2 angstroms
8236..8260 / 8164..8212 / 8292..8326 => 0.1 angstroms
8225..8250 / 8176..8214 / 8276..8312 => 0.0 angstroms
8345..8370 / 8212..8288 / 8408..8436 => 0.0 angstroms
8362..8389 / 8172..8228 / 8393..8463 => 0.3 angstroms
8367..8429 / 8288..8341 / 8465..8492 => 0.3 angstroms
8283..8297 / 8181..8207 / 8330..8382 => -0.2 angstroms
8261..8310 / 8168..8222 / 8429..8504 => -0.7 angstroms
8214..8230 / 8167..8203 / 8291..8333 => 0.0 angstroms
